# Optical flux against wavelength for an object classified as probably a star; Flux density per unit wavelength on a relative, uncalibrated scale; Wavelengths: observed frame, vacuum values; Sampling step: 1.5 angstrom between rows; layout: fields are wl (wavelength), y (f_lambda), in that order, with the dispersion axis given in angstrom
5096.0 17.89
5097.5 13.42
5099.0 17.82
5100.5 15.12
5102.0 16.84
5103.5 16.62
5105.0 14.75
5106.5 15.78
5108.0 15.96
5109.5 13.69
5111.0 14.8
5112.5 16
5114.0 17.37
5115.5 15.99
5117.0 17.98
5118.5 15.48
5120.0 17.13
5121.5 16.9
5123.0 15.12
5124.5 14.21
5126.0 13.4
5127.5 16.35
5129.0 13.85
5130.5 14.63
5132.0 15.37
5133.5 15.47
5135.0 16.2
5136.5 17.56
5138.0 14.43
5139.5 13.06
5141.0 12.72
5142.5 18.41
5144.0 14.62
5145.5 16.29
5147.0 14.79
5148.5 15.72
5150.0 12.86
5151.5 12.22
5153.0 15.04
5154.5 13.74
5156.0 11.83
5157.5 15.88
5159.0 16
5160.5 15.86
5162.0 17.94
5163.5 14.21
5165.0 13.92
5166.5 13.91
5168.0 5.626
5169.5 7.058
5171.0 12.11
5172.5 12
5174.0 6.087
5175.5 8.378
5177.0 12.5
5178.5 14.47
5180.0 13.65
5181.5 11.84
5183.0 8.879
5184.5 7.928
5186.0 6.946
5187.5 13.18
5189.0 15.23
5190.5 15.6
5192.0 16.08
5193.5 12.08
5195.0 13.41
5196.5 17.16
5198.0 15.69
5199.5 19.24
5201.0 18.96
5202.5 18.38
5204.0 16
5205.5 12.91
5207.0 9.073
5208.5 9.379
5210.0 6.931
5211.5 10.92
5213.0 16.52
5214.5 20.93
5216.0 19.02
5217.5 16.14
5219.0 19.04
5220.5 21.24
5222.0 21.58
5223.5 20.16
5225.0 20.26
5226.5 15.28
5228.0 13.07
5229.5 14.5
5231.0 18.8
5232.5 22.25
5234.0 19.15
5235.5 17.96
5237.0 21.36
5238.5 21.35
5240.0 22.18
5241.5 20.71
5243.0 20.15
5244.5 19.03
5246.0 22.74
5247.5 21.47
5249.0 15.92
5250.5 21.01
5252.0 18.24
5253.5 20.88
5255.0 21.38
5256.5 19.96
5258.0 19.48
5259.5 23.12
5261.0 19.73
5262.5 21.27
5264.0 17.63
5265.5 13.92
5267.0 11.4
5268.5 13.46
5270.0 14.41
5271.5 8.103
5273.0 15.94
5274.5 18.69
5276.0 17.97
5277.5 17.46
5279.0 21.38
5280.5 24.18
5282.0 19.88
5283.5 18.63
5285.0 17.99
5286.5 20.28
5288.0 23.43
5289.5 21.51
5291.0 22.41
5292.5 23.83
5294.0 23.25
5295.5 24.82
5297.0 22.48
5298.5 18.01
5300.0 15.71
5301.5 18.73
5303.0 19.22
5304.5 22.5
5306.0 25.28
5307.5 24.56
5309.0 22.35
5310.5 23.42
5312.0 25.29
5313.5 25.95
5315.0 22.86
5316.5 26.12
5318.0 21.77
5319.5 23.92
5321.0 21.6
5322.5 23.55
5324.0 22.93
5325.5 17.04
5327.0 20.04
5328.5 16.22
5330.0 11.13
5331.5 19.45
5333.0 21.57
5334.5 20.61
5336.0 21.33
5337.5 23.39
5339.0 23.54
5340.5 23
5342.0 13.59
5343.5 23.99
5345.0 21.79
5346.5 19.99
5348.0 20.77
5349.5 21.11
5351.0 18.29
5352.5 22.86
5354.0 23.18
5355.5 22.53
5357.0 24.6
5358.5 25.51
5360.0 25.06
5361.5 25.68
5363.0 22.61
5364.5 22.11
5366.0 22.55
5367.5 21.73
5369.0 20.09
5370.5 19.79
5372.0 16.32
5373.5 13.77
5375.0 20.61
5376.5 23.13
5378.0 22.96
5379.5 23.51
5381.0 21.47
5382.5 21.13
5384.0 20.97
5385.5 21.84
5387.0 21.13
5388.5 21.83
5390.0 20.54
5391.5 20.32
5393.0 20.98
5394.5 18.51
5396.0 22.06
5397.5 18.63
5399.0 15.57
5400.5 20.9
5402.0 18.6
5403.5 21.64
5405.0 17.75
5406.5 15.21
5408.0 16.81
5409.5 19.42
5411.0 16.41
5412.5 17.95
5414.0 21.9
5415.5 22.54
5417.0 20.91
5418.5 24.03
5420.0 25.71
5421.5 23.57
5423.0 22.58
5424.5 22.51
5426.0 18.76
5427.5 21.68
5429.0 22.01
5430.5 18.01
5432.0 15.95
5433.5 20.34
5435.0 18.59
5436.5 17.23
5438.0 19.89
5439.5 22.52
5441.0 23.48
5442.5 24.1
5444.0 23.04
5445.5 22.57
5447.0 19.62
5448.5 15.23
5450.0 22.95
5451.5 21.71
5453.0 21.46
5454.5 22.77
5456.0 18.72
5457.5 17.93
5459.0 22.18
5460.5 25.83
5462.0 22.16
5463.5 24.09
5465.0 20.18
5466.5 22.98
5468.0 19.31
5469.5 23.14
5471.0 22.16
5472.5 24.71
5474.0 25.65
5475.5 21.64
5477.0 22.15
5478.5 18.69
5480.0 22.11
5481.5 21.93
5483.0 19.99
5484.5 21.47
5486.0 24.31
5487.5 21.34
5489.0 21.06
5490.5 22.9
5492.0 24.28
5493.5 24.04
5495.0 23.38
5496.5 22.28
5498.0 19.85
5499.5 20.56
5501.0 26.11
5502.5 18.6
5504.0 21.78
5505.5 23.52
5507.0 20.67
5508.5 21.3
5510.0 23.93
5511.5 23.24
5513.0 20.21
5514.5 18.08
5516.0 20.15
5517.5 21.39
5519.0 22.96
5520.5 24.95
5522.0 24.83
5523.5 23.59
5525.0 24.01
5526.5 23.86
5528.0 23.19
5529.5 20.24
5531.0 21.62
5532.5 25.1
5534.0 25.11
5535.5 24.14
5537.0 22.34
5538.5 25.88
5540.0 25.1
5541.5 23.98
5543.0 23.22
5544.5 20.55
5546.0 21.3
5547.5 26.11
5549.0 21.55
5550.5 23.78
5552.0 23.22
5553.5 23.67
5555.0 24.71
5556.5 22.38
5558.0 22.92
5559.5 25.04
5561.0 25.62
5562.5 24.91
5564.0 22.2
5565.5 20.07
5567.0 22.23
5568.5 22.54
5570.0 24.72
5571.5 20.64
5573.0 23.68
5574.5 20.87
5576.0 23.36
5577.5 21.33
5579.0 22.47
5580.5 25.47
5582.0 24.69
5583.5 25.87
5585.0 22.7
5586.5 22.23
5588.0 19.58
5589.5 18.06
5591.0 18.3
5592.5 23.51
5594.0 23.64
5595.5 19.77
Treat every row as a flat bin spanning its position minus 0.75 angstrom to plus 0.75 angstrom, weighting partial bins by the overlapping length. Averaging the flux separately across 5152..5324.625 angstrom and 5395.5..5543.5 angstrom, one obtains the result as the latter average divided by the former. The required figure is 1.23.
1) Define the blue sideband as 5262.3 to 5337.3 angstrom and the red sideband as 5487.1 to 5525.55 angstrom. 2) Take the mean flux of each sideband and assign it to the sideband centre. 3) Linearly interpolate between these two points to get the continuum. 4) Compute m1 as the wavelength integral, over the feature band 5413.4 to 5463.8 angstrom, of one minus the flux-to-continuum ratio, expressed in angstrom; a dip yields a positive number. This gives 0.5 angstrom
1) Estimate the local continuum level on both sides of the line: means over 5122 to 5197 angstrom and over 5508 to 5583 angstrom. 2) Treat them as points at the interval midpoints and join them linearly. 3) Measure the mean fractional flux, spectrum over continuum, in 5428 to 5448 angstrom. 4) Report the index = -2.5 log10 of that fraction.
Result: -0.01 mag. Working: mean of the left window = 13.5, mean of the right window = 23.1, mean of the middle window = 20.5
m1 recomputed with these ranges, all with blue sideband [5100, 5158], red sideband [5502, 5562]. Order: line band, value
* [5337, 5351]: -1.2 angstrom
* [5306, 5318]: -3.5 angstrom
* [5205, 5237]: 0.8 angstrom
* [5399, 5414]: 1.6 angstrom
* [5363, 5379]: -0.5 angstrom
